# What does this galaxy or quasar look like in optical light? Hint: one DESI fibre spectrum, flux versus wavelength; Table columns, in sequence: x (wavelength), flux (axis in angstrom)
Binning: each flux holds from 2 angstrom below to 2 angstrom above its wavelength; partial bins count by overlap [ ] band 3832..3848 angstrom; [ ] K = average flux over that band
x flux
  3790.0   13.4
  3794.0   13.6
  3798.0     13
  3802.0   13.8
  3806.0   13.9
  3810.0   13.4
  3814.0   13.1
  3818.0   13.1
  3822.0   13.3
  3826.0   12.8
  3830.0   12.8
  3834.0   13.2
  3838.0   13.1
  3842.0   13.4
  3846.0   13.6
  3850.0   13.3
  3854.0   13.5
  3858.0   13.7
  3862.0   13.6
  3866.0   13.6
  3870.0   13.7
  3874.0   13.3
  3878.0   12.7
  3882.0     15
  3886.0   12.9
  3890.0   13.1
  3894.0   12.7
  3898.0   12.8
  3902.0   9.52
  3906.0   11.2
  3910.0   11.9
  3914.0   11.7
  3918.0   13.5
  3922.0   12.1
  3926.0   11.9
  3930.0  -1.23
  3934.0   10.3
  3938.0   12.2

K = 13.3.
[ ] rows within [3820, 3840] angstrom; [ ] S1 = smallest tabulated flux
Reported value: 12.8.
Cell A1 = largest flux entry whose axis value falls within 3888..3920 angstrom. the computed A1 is 13.5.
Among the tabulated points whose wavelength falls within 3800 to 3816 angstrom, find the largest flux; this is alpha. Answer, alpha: 13.9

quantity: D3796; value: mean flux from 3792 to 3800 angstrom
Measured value 13.3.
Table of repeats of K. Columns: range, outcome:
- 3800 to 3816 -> 13.6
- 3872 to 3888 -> 13.5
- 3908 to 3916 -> 11.8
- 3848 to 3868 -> 13.5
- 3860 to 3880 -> 13.4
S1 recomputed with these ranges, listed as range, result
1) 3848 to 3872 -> 13.3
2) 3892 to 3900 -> 12.7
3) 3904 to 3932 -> -1.23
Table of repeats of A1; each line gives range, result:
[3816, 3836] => 13.3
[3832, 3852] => 13.6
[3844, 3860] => 13.7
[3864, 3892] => 15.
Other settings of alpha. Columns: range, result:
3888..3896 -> 13.1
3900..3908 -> 11.2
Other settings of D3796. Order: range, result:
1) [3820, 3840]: 13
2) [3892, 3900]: 12.8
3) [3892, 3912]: 11.6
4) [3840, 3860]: 13.5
